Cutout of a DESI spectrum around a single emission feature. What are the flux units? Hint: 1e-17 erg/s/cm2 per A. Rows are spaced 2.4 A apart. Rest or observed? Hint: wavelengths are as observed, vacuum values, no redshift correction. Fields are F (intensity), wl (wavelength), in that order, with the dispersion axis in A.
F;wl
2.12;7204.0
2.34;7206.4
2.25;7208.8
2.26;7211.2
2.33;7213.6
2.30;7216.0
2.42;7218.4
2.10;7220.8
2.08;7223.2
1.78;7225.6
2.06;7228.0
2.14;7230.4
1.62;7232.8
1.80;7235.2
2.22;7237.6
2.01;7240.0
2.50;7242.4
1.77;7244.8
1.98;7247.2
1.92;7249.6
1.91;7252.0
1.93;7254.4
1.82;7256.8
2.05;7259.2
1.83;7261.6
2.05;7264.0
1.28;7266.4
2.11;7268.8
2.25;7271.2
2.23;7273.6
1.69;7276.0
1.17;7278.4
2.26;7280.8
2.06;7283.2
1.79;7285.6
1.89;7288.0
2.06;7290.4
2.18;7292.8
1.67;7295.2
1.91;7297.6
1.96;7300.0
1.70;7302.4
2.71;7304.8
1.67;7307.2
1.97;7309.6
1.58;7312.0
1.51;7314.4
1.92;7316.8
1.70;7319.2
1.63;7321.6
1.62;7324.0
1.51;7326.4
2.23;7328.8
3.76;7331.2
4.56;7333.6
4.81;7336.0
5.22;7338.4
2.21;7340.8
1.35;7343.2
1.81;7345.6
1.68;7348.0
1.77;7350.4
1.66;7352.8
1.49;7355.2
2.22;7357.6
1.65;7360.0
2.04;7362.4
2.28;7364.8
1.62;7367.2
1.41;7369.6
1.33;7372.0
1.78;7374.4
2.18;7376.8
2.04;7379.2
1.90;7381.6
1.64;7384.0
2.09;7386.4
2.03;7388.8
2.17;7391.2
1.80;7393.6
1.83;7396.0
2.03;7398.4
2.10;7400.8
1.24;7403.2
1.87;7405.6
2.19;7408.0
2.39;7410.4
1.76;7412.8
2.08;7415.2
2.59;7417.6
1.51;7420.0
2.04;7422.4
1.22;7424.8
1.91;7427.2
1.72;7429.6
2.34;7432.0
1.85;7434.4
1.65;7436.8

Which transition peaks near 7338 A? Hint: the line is H-beta 4861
